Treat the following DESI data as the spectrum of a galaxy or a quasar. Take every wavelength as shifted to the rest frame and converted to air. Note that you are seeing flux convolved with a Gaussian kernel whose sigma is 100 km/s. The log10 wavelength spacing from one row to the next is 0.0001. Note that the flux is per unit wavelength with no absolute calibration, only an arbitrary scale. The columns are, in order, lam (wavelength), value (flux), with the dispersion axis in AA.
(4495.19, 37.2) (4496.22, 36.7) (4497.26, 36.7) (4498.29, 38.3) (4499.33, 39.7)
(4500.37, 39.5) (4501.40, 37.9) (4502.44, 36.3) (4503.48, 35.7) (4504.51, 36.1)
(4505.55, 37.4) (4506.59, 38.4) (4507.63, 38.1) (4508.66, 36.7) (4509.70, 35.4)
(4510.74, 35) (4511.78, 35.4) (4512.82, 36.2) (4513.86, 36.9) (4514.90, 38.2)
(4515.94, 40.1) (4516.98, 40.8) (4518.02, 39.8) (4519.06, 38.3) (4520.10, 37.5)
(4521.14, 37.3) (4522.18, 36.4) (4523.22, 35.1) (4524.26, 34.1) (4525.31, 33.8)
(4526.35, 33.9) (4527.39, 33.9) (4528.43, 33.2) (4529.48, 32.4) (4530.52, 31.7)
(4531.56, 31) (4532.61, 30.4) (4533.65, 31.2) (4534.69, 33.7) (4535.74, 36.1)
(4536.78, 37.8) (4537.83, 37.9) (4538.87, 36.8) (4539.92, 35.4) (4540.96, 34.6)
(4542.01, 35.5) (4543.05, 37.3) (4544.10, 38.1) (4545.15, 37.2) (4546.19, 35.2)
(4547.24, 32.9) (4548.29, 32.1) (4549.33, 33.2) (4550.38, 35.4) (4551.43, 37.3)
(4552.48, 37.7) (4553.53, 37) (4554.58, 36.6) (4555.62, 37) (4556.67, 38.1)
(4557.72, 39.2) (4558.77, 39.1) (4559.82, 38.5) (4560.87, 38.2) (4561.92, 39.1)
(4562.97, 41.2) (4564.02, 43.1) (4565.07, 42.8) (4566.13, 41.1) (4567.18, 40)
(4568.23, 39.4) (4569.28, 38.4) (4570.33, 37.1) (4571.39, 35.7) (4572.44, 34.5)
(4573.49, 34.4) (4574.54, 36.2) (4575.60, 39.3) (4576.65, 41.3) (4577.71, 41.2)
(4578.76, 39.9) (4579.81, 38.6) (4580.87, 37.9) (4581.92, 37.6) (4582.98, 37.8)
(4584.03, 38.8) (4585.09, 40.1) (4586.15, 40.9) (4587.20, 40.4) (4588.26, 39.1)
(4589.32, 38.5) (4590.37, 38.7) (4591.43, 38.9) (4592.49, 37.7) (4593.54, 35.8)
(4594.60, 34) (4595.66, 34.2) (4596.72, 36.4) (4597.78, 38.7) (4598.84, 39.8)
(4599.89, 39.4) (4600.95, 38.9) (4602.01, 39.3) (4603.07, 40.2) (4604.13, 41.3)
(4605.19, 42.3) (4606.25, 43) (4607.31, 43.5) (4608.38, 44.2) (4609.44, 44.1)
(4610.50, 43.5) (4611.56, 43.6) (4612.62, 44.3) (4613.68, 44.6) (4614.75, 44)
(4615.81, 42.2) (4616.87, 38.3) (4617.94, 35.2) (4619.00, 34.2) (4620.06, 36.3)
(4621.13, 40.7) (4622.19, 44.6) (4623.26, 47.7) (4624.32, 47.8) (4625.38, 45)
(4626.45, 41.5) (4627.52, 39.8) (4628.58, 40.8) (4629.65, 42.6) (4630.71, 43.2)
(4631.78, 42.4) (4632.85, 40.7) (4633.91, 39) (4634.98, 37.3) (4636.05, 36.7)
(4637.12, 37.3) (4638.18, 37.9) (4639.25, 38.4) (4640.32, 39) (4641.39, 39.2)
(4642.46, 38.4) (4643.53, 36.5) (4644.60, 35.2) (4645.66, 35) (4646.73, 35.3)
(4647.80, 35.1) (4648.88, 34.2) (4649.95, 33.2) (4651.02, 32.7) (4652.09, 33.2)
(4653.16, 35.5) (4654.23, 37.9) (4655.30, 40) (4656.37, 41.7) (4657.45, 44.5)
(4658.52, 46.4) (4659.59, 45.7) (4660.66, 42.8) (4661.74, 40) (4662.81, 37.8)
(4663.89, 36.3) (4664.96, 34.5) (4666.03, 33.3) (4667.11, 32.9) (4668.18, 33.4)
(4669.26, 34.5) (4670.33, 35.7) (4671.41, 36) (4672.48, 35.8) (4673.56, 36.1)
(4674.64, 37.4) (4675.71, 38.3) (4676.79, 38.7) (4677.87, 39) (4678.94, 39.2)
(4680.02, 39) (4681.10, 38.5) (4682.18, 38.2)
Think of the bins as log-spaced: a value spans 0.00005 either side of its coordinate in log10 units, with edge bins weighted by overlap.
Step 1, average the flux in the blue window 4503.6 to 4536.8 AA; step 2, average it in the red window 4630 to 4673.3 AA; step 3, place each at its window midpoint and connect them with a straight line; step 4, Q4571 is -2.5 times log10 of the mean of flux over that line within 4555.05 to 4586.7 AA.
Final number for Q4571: -0.07 mag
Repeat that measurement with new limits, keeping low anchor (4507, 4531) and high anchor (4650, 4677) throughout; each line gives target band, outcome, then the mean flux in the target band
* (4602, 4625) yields -0.14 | 42.1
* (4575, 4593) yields -0.07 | 39.2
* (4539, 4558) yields 0.01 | 36.1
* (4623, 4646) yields -0.08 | 40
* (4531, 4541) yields 0.06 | 34.5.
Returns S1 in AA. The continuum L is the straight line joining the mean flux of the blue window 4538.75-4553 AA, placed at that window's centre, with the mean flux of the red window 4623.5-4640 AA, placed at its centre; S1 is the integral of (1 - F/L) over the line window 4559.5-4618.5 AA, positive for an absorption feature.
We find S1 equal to -2.2 AA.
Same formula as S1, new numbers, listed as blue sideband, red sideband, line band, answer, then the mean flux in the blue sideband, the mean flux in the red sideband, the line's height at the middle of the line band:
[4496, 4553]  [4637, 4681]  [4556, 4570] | -1.3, 36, 37.4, 36.4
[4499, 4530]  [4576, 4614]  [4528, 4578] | 2.0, 36.6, 39.9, 38.2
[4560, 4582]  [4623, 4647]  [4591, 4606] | 0.3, 38.9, 39.8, 39.3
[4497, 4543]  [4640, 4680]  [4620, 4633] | -2.0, 36.1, 37.3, 37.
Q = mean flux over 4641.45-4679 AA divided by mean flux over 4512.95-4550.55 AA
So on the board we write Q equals 1.1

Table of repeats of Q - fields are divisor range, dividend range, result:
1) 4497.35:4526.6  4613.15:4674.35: 1.04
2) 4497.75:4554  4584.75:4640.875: 1.12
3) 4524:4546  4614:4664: 1.14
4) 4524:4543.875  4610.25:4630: 1.22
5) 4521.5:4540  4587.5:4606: 1.13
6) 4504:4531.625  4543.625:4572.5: 1.04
